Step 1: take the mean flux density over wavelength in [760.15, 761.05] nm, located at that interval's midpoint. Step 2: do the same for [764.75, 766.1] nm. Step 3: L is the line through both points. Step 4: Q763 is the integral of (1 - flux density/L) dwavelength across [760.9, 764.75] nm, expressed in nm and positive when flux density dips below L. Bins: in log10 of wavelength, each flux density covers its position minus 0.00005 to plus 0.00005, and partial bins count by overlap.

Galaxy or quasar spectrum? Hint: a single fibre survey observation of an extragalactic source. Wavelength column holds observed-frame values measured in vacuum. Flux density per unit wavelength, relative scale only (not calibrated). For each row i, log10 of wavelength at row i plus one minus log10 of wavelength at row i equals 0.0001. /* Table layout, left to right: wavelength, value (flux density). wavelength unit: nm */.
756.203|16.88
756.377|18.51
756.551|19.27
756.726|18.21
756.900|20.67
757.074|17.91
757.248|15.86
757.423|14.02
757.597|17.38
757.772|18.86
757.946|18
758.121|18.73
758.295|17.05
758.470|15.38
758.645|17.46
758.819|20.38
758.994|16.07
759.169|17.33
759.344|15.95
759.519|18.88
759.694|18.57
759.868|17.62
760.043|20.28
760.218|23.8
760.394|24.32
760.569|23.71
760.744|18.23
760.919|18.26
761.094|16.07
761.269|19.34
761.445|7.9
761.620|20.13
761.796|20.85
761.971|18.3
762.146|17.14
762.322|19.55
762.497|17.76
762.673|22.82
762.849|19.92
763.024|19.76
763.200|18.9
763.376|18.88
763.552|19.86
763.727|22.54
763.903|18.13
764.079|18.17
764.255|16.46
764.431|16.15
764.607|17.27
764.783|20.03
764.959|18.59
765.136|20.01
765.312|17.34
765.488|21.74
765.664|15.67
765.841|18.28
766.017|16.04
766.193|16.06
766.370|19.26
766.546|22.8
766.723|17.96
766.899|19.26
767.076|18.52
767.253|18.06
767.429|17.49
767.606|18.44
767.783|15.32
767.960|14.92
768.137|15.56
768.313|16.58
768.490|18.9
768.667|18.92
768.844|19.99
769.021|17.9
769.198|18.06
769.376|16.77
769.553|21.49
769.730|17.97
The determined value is 0.299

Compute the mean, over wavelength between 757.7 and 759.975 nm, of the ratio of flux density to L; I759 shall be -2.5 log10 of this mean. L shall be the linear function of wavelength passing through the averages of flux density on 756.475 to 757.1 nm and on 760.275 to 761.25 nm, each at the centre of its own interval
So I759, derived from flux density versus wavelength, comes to 0.11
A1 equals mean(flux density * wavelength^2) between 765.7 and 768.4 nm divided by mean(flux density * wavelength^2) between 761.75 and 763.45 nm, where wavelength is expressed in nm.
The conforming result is 0.92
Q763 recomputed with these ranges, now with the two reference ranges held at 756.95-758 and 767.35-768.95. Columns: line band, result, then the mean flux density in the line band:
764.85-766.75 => -0.14 nm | 18.6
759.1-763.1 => -0.42 nm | 19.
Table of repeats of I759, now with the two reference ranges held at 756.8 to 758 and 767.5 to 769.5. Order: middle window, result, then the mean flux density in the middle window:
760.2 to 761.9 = -0.09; 19.1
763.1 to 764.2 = -0.11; 19.3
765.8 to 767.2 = -0.06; 18.5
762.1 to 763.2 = -0.12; 19.5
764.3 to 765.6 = -0.07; 18.6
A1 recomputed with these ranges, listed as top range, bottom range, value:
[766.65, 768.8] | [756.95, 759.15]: 1.04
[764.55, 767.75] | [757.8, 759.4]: 1.08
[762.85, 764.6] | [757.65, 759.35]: 1.08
